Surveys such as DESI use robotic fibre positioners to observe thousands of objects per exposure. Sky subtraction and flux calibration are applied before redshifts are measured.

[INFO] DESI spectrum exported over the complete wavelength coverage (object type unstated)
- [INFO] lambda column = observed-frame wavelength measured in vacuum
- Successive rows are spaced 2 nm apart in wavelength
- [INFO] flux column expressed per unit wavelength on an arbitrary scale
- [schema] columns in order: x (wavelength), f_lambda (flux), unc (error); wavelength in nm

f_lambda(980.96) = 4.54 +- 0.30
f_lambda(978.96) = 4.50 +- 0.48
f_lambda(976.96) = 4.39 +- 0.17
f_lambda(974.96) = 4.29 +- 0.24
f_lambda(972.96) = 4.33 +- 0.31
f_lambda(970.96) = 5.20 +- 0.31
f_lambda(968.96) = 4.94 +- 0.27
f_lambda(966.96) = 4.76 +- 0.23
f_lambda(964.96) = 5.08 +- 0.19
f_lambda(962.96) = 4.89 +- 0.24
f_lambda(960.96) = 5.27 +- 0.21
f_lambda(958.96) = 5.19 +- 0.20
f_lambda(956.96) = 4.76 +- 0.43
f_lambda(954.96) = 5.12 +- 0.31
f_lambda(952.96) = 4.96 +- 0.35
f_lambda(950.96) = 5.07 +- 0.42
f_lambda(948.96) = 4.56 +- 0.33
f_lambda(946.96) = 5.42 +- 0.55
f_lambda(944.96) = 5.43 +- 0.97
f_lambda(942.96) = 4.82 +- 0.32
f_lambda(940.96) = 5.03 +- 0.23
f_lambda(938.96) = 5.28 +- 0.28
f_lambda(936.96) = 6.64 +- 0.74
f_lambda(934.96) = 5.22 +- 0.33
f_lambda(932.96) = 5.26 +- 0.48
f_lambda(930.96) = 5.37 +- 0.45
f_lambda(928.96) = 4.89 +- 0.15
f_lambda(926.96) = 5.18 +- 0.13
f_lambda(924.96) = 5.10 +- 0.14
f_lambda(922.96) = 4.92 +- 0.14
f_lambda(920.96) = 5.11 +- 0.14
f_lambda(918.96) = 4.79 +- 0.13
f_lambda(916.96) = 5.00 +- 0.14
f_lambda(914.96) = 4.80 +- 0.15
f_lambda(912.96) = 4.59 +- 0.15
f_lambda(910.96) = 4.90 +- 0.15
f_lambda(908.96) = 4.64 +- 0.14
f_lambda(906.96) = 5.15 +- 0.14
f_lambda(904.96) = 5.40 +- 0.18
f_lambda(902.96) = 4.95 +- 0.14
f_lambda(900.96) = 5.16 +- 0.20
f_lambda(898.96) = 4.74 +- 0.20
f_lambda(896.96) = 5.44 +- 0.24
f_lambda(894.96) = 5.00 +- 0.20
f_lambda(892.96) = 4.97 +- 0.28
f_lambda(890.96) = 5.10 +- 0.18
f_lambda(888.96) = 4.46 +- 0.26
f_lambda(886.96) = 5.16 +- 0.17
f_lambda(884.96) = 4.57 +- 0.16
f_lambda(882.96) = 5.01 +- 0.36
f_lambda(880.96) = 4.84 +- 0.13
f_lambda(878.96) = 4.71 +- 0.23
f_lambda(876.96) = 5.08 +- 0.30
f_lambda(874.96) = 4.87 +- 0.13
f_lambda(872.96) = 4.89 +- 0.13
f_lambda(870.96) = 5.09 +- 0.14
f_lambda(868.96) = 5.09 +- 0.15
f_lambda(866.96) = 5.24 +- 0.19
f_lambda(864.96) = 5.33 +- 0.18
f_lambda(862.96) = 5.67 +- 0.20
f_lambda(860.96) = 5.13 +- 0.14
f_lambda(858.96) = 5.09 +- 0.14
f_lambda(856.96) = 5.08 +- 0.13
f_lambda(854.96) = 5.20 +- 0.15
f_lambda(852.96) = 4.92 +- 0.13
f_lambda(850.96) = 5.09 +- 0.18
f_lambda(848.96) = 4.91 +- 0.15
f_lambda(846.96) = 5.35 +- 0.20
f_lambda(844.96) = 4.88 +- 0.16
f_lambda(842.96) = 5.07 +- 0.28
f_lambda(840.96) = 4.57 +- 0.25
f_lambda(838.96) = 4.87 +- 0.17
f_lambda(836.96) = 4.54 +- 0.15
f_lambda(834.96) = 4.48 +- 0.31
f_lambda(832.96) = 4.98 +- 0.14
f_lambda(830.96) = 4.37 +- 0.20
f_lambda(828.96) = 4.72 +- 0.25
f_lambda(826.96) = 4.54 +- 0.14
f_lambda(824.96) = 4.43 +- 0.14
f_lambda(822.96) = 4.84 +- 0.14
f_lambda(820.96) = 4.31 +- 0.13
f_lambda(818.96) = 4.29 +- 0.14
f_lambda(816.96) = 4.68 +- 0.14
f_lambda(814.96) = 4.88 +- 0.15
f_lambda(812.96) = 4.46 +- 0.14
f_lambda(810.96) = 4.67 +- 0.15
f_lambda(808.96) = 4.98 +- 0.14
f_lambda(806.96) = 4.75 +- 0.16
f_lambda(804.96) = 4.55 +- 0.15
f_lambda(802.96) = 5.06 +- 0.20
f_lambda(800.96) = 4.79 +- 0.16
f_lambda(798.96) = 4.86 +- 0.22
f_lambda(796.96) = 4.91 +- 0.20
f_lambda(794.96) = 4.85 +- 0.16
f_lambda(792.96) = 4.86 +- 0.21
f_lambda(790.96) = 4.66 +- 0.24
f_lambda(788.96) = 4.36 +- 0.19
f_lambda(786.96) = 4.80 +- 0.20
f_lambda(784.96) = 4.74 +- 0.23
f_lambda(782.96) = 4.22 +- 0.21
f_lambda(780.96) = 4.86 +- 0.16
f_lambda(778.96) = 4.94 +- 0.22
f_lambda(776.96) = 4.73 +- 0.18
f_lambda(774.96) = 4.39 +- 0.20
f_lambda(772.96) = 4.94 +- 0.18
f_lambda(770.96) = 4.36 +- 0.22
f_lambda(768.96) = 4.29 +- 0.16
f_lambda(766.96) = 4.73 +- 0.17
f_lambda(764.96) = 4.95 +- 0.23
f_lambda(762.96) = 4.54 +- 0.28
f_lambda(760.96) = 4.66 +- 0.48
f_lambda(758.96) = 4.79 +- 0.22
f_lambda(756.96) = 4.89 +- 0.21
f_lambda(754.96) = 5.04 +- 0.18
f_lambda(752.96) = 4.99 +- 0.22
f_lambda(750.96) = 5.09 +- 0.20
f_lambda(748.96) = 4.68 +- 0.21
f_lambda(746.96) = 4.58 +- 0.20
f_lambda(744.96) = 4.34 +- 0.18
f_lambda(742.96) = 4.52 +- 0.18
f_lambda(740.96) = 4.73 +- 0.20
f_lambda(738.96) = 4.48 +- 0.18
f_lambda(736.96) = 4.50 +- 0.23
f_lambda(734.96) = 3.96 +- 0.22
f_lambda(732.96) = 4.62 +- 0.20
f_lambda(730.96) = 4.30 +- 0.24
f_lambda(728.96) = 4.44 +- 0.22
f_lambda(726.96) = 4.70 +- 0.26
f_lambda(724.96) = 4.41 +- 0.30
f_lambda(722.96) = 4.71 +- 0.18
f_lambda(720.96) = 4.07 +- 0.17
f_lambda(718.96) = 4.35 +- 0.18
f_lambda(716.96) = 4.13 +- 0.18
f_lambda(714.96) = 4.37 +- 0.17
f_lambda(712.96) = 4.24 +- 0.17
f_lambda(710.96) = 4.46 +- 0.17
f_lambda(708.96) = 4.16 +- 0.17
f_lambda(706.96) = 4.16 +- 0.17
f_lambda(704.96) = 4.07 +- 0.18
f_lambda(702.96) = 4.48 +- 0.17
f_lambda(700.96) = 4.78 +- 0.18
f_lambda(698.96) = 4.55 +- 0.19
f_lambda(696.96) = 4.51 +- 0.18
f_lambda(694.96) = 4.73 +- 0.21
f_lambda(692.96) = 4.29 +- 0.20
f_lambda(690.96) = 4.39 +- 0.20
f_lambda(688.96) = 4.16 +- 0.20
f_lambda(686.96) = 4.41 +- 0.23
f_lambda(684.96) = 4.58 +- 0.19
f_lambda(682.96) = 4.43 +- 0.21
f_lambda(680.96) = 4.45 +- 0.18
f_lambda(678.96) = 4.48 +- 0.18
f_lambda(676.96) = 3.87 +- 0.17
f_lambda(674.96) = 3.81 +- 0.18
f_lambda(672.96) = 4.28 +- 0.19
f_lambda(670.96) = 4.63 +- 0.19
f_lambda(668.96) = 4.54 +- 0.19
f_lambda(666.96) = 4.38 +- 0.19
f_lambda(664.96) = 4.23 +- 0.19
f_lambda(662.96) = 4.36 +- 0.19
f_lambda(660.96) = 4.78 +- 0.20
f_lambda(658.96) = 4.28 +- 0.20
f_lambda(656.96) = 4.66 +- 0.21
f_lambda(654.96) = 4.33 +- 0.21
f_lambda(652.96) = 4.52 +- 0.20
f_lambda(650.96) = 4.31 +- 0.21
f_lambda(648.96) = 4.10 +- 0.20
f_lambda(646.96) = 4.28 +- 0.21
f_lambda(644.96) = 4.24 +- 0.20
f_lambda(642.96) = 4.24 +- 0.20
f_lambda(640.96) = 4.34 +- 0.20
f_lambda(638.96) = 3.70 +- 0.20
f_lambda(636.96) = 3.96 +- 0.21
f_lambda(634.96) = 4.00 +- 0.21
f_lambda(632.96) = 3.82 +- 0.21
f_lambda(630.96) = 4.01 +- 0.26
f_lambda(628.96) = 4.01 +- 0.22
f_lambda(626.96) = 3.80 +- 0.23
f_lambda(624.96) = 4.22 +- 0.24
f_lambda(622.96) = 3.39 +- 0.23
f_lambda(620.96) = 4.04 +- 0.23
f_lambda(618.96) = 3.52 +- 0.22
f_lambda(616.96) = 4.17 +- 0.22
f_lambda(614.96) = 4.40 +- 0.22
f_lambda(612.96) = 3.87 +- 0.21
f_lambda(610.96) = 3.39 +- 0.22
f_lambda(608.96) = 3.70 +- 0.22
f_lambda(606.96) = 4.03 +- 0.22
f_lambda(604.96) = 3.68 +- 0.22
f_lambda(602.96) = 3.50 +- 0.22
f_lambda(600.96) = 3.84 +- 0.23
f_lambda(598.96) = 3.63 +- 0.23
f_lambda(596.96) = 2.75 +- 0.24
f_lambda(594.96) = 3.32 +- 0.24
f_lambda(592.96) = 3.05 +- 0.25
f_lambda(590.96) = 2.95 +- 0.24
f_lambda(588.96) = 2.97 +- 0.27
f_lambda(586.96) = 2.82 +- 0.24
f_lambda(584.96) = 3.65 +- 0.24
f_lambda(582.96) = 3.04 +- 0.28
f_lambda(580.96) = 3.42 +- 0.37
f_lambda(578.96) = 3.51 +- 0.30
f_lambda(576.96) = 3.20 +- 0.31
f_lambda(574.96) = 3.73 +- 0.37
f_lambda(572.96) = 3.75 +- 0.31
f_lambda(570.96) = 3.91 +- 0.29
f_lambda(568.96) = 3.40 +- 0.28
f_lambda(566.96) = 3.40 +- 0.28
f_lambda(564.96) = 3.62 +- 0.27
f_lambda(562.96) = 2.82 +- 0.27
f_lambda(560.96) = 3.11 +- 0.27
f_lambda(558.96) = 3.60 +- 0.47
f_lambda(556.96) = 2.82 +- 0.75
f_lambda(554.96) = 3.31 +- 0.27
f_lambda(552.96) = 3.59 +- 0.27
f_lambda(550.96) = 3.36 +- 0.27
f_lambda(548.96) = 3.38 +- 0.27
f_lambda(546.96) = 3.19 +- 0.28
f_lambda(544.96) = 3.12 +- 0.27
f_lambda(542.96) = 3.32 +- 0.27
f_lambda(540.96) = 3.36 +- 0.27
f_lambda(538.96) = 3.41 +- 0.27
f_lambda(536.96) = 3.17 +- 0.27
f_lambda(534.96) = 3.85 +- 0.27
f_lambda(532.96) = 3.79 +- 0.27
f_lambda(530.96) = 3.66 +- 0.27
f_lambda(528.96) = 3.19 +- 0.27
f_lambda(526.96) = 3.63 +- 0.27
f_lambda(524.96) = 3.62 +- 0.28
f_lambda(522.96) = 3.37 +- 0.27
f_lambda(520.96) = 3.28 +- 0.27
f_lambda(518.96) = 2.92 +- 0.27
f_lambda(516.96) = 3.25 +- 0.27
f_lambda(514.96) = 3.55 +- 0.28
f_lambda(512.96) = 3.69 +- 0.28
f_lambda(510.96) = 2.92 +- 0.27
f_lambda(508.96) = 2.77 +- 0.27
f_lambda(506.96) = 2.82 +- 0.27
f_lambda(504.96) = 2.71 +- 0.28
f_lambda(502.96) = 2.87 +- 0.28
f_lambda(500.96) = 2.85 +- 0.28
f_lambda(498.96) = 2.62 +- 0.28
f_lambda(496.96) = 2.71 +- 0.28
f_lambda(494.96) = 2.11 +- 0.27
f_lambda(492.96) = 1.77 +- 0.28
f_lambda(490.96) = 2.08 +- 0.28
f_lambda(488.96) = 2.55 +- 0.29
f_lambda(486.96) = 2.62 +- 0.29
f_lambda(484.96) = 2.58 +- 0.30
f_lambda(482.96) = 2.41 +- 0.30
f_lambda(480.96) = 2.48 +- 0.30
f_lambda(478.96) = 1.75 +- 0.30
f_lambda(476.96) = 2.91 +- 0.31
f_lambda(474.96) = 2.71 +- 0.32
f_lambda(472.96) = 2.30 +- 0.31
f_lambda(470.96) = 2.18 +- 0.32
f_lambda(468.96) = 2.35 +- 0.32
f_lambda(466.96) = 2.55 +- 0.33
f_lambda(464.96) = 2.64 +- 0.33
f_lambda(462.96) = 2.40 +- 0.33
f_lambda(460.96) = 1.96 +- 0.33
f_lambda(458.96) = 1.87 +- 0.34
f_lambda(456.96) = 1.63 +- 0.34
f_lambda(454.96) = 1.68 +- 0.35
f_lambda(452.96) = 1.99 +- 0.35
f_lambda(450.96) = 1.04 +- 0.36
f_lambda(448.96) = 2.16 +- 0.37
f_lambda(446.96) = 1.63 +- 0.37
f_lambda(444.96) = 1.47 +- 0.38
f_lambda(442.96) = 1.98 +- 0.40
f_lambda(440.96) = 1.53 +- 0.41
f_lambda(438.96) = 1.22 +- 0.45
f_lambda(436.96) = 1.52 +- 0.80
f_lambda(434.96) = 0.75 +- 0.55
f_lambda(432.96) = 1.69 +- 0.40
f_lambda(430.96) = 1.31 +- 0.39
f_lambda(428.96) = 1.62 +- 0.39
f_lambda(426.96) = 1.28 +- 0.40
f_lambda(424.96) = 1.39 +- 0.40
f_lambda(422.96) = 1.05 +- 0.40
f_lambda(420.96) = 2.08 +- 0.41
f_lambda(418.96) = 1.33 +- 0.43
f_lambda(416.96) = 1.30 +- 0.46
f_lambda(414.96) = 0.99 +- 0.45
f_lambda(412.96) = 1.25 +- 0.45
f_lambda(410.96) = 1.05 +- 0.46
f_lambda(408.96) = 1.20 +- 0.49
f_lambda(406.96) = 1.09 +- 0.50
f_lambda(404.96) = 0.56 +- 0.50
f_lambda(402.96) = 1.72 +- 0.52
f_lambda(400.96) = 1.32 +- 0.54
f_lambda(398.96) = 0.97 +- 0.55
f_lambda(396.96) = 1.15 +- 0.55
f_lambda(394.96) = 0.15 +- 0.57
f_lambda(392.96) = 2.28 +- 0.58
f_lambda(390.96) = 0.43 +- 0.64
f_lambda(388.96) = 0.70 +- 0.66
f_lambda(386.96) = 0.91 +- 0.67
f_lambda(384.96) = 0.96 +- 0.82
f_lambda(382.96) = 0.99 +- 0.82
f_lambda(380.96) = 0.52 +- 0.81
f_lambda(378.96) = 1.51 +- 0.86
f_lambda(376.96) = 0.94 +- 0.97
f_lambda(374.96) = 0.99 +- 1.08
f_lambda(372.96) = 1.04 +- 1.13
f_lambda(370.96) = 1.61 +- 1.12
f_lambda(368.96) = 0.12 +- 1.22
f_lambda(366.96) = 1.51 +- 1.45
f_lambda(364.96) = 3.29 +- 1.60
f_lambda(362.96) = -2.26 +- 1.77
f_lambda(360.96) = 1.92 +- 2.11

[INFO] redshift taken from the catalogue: 0.148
